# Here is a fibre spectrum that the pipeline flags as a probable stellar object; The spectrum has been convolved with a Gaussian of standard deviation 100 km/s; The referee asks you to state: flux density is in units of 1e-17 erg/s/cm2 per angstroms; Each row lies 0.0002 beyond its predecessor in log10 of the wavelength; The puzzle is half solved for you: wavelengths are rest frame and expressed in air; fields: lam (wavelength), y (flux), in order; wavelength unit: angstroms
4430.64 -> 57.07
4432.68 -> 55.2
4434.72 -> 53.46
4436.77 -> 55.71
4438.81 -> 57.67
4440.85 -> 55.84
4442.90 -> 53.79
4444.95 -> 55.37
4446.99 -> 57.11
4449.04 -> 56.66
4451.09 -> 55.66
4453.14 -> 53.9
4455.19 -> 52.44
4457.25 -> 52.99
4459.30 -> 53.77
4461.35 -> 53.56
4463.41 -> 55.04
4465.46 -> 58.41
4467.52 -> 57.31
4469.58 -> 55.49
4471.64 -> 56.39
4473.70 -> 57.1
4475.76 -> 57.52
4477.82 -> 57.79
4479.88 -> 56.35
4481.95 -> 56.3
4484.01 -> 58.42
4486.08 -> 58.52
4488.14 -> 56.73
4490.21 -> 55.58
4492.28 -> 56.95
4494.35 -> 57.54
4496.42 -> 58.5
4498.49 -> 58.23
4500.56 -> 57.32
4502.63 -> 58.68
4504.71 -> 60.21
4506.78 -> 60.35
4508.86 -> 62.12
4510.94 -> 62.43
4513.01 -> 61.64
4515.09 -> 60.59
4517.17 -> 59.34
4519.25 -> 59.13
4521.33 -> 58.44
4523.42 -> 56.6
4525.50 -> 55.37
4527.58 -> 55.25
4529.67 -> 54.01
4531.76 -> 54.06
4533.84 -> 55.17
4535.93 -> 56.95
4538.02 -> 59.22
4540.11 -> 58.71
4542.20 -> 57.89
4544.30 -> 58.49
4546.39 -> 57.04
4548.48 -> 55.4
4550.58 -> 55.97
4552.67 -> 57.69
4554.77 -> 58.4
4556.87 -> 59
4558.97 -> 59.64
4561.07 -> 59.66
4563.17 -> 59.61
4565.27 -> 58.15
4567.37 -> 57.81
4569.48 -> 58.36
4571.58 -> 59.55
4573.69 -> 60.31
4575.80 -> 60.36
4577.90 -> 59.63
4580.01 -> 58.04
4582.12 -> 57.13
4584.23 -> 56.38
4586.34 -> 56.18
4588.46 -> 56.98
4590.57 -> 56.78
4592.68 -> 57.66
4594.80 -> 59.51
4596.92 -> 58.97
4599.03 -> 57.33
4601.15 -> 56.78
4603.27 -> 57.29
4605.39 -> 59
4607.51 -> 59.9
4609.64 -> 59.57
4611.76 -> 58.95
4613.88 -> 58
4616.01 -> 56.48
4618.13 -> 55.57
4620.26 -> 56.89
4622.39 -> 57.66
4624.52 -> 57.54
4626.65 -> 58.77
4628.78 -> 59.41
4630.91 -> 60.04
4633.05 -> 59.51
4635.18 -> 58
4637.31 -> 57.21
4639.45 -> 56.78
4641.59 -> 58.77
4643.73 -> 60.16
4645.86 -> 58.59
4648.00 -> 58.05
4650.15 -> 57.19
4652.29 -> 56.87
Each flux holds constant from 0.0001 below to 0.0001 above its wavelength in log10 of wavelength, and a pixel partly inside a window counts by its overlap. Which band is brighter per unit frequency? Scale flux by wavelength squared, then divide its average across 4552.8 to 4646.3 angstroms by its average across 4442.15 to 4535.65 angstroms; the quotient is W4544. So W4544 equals 1.1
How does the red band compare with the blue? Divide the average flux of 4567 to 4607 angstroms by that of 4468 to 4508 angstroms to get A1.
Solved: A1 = 1.0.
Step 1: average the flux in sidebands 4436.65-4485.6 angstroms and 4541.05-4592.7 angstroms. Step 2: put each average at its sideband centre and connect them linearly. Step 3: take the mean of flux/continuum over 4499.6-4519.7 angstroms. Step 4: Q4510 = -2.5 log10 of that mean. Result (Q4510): -0.06 mag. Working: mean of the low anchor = 55.9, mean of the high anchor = 58.1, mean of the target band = 60.2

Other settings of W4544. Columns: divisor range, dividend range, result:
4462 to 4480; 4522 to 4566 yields 1.04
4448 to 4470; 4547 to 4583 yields 1.12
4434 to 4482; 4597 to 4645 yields 1.12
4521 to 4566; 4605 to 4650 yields 1.06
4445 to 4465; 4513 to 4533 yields 1.08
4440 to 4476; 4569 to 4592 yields 1.11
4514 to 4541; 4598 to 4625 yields 1.05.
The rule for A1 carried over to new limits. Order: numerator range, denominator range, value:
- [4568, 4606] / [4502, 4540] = 1.00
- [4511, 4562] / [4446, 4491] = 1.03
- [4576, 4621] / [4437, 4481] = 1.04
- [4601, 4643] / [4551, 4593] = 1.00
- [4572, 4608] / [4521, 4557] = 1.02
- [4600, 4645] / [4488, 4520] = 0.98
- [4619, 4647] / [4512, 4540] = 1.02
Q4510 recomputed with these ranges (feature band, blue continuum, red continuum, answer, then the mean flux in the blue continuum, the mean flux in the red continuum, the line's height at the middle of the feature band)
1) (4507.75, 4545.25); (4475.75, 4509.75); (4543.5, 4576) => 0.003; 58.1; 58.4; 58.2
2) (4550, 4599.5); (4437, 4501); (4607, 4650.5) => -0.015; 56.3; 58.2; 57.6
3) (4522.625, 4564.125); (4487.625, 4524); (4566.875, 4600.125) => 0.026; 59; 58.2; 58.6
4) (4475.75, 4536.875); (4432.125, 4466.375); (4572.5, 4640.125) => -0.033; 55.1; 58.1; 56.2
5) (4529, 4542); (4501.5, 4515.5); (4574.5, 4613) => 0.064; 60.9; 58.2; 60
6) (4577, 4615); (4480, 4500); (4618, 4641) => -0.002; 57.4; 58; 57.9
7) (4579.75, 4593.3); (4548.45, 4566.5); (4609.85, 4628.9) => 0.021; 58.3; 57.7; 58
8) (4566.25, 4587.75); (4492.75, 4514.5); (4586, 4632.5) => 0.003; 59.7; 58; 58.5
